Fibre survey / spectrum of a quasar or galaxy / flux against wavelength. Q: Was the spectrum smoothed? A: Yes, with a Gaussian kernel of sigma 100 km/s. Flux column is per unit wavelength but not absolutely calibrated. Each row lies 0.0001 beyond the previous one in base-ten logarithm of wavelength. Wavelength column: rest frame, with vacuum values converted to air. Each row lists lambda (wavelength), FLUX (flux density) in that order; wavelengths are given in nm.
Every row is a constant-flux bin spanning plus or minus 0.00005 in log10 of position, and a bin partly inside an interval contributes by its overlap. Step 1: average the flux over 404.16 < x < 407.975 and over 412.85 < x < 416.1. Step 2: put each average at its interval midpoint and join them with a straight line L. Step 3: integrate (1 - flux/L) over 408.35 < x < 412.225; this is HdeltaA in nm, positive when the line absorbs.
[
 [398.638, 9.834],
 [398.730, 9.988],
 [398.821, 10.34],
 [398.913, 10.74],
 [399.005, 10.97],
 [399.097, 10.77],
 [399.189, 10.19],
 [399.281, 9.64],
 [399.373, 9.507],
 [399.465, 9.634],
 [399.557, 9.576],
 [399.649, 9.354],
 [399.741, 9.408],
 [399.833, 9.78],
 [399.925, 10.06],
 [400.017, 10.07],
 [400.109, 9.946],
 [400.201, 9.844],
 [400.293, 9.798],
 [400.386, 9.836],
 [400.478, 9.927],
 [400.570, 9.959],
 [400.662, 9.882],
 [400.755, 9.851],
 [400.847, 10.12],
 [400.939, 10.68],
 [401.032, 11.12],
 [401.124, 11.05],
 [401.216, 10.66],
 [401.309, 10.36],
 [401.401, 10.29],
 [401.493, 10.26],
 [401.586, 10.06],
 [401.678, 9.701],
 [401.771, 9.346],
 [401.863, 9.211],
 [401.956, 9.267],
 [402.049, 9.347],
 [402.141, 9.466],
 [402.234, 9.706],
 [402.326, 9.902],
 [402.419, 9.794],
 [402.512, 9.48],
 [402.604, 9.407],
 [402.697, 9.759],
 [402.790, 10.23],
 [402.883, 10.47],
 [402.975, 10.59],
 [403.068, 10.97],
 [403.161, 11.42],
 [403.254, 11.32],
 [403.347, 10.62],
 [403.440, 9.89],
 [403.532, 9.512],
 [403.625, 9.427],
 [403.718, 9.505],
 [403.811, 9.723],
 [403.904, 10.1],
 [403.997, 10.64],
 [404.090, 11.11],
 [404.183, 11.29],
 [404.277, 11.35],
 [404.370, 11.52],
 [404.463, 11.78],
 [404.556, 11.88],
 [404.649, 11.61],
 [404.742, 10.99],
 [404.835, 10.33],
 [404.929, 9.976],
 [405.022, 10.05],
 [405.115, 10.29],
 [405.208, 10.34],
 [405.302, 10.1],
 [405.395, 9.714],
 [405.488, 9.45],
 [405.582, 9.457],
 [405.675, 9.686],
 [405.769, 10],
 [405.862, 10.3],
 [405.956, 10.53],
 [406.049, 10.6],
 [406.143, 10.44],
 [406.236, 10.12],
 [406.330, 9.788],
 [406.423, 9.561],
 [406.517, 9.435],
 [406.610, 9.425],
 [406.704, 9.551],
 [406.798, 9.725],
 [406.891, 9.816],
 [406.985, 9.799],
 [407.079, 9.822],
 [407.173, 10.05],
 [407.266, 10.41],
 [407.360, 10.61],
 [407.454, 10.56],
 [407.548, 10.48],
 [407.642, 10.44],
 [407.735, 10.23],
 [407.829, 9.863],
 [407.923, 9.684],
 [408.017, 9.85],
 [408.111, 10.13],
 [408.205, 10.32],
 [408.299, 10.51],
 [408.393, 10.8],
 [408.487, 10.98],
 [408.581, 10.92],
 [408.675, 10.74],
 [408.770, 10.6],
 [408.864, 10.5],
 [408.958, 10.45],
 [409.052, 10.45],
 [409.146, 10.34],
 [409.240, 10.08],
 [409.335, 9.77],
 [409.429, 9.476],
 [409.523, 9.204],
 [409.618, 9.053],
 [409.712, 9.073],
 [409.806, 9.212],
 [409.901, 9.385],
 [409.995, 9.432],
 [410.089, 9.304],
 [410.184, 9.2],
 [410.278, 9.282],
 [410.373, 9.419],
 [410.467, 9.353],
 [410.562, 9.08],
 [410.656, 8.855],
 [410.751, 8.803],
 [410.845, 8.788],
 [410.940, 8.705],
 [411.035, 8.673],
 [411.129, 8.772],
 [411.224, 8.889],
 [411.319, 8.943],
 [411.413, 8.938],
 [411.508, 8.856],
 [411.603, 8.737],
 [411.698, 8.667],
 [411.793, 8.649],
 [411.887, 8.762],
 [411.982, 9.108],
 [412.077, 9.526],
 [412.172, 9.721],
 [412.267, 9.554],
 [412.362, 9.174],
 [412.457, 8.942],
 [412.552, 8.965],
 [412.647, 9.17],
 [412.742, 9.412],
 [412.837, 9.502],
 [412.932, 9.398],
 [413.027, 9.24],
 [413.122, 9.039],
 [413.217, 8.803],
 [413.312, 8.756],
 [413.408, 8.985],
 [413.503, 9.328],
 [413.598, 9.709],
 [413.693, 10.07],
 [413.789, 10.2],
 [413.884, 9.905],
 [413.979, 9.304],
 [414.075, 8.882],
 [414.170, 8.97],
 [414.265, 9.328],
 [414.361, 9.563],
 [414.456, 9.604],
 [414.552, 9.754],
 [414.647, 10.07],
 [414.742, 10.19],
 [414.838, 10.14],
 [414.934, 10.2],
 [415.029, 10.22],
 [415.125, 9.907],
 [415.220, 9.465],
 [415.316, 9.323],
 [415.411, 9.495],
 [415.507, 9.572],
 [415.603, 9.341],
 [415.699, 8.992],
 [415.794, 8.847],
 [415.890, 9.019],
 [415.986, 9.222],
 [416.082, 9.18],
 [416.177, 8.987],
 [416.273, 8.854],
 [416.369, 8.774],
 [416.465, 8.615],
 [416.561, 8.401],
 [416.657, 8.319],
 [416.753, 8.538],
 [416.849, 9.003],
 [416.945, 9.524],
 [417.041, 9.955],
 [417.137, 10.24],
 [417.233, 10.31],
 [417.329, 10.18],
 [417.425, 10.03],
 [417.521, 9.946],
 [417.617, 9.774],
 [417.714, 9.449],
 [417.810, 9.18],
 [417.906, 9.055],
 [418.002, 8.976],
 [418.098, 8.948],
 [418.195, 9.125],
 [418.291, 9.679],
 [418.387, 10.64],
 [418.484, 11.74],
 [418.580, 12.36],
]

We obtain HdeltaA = 0.17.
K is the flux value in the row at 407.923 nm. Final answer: 9.684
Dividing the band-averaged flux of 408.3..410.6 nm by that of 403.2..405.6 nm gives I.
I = 0.94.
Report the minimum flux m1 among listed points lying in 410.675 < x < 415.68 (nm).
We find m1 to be 8.649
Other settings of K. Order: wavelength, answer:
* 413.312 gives 8.756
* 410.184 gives 9.2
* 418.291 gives 9.679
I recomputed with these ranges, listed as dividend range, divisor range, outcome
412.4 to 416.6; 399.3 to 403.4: 0.93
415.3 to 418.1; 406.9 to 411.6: 0.95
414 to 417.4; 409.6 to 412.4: 1.04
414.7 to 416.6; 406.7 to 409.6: 0.92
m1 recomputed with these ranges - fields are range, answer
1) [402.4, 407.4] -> 9.407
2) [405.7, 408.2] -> 9.425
